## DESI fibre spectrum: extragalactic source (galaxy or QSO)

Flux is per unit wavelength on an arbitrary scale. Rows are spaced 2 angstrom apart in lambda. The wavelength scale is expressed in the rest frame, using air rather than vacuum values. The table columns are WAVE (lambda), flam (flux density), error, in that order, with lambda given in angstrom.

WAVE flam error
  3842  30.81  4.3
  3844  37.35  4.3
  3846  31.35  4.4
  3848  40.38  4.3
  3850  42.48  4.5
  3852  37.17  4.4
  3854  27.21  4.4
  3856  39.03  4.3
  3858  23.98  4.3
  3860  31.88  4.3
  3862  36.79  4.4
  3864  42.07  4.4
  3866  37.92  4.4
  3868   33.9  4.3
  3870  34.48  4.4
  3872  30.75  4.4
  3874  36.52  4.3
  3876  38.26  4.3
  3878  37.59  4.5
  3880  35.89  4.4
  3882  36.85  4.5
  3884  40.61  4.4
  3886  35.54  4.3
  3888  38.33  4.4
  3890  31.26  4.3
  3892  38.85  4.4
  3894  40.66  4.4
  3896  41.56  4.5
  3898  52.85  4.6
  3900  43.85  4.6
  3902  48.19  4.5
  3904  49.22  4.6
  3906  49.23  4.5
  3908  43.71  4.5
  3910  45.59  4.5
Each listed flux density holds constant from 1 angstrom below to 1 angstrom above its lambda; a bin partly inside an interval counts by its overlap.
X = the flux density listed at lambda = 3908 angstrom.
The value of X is 43.71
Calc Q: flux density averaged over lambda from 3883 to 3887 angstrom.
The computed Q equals 38.1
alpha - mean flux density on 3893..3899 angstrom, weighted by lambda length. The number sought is 45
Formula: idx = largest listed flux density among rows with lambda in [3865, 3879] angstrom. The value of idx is 38.26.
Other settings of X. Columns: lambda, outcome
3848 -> 40.38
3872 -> 30.75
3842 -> 30.81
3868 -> 33.9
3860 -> 31.88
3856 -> 39.03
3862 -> 36.79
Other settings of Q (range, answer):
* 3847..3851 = 41.4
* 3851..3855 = 32.2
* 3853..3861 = 30.5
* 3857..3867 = 34.5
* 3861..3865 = 39.4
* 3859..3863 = 34.3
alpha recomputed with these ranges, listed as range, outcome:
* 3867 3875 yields 33.9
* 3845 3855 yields 35.7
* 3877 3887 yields 37.3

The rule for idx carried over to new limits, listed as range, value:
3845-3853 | 42.48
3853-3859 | 39.03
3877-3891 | 40.61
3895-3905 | 52.85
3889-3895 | 40.66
